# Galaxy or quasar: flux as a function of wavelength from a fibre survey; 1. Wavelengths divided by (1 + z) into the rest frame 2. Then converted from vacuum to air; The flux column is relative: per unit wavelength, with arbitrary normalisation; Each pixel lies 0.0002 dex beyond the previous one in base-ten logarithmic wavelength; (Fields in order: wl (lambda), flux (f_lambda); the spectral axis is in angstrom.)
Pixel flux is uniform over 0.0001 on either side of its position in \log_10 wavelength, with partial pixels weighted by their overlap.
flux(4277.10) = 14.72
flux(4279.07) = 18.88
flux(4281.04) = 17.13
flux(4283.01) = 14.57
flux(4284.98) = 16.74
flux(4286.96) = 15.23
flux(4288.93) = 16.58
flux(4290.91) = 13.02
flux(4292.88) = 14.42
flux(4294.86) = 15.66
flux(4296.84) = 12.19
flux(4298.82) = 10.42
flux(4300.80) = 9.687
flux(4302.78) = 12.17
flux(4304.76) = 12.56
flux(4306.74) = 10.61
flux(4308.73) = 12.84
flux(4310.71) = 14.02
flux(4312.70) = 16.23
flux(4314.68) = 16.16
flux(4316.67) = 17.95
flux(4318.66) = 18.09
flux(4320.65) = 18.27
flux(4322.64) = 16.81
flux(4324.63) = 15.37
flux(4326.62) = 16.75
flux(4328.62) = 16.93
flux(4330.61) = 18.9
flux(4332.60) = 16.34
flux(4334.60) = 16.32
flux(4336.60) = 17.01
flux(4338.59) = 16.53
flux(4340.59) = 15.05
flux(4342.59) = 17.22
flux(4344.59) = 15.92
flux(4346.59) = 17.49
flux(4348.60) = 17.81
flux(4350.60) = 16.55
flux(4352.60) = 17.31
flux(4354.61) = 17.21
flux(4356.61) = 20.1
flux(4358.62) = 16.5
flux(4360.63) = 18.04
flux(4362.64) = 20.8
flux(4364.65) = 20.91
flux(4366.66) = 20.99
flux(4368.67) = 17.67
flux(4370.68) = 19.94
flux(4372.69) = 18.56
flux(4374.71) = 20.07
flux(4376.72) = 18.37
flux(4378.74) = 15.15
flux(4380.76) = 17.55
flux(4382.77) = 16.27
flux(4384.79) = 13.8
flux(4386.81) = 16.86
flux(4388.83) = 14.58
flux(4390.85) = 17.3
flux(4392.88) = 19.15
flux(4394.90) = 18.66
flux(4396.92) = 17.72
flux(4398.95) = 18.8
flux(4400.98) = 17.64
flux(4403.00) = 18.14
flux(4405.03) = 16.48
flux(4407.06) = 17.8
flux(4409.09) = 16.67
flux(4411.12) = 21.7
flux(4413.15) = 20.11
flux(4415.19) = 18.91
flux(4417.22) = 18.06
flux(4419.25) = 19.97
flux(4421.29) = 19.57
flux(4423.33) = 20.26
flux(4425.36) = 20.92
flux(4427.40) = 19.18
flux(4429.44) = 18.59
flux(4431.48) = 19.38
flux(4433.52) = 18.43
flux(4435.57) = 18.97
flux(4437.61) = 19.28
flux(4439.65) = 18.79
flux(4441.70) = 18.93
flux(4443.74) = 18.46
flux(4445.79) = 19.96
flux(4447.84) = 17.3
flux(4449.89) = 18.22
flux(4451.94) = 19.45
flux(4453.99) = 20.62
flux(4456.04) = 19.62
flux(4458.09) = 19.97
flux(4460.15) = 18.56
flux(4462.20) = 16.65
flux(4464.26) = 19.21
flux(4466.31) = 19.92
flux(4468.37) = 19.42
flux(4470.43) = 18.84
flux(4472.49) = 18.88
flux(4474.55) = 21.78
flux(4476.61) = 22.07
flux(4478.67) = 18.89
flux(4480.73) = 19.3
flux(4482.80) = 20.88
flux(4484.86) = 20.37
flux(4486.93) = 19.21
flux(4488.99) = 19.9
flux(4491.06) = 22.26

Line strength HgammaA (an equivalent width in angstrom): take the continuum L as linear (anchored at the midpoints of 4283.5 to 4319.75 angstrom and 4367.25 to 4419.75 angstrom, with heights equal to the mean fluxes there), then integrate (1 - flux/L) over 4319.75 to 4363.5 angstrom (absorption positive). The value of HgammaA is -3.9 angstrom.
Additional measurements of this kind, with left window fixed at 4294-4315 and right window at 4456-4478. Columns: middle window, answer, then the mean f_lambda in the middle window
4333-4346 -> -1.9 angstrom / 16.4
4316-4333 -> -4.5 angstrom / 17.3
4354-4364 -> -2.4 angstrom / 18.7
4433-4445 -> -0.3 angstrom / 18.8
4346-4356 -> -1.8 angstrom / 17.4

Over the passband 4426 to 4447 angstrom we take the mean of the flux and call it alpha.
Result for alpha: 19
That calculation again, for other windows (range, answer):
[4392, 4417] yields 18.5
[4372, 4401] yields 17.3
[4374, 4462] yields 18.5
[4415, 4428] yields 19.6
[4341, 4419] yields 18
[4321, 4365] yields 17.3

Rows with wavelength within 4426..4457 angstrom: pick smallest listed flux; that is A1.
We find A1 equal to 17.3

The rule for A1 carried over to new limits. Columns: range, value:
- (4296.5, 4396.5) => 9.687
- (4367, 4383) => 15.15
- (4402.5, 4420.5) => 16.48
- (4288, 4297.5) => 12.19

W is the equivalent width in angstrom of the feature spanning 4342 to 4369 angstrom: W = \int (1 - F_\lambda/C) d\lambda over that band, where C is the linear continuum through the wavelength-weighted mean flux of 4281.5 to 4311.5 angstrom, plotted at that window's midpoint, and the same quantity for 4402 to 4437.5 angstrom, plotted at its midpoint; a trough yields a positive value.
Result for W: -3.5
